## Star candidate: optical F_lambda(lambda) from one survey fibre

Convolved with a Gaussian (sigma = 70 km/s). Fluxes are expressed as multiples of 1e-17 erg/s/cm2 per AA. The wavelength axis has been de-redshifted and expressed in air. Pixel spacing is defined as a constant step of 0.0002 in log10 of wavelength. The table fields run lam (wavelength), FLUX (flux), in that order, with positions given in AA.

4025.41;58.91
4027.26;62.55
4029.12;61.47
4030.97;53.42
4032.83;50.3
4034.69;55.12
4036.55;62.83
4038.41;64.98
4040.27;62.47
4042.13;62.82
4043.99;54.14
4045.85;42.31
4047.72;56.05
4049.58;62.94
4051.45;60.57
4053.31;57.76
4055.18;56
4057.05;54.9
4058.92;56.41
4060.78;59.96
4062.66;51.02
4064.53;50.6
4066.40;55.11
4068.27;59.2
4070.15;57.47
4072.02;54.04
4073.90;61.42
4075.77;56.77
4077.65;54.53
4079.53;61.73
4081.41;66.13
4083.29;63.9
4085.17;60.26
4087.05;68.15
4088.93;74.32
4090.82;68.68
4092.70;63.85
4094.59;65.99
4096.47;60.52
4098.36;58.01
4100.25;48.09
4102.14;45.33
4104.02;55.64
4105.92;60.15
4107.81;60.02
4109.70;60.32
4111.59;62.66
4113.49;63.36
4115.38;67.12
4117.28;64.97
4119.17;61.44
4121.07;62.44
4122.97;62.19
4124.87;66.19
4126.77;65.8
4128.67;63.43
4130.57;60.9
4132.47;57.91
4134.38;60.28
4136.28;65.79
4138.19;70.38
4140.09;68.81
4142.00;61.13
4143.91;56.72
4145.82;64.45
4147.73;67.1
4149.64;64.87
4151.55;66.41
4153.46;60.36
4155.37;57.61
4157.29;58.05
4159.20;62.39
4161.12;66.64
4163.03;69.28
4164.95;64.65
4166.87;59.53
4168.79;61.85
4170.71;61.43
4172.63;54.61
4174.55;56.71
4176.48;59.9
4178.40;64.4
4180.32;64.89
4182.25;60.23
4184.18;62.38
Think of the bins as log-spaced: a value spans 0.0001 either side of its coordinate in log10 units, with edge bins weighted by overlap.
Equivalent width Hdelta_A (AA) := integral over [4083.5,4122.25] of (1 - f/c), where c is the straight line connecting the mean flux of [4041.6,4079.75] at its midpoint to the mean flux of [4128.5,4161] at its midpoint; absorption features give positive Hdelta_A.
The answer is -1.3 AA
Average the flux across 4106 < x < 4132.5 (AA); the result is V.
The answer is 62.9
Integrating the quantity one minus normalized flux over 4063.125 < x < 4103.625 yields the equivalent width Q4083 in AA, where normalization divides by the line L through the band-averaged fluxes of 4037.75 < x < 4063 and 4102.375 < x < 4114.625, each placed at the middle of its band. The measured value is -0.6 AA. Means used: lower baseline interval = 57.4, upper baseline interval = 59.6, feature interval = 59.6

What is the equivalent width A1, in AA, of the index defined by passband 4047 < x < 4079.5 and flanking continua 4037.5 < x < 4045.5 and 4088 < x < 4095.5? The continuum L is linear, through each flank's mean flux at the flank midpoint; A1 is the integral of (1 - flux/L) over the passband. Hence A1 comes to 3.3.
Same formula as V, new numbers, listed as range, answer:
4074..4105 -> 60.8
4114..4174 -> 63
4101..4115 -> 58.5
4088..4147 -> 62.2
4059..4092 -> 60.1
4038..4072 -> 56.7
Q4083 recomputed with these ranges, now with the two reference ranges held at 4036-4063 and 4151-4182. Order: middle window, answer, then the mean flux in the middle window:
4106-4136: -1.2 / 62.6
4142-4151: -0.3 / 63.2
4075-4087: -0.5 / 61.2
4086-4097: -1.5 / 67.1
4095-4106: 0.9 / 54.7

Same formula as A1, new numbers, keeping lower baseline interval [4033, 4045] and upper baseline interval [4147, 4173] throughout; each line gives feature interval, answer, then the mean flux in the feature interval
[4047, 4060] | 0.5 AA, 57.9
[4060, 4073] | 1.1 AA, 55.3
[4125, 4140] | -0.5 AA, 64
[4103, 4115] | 0.2 AA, 60.6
